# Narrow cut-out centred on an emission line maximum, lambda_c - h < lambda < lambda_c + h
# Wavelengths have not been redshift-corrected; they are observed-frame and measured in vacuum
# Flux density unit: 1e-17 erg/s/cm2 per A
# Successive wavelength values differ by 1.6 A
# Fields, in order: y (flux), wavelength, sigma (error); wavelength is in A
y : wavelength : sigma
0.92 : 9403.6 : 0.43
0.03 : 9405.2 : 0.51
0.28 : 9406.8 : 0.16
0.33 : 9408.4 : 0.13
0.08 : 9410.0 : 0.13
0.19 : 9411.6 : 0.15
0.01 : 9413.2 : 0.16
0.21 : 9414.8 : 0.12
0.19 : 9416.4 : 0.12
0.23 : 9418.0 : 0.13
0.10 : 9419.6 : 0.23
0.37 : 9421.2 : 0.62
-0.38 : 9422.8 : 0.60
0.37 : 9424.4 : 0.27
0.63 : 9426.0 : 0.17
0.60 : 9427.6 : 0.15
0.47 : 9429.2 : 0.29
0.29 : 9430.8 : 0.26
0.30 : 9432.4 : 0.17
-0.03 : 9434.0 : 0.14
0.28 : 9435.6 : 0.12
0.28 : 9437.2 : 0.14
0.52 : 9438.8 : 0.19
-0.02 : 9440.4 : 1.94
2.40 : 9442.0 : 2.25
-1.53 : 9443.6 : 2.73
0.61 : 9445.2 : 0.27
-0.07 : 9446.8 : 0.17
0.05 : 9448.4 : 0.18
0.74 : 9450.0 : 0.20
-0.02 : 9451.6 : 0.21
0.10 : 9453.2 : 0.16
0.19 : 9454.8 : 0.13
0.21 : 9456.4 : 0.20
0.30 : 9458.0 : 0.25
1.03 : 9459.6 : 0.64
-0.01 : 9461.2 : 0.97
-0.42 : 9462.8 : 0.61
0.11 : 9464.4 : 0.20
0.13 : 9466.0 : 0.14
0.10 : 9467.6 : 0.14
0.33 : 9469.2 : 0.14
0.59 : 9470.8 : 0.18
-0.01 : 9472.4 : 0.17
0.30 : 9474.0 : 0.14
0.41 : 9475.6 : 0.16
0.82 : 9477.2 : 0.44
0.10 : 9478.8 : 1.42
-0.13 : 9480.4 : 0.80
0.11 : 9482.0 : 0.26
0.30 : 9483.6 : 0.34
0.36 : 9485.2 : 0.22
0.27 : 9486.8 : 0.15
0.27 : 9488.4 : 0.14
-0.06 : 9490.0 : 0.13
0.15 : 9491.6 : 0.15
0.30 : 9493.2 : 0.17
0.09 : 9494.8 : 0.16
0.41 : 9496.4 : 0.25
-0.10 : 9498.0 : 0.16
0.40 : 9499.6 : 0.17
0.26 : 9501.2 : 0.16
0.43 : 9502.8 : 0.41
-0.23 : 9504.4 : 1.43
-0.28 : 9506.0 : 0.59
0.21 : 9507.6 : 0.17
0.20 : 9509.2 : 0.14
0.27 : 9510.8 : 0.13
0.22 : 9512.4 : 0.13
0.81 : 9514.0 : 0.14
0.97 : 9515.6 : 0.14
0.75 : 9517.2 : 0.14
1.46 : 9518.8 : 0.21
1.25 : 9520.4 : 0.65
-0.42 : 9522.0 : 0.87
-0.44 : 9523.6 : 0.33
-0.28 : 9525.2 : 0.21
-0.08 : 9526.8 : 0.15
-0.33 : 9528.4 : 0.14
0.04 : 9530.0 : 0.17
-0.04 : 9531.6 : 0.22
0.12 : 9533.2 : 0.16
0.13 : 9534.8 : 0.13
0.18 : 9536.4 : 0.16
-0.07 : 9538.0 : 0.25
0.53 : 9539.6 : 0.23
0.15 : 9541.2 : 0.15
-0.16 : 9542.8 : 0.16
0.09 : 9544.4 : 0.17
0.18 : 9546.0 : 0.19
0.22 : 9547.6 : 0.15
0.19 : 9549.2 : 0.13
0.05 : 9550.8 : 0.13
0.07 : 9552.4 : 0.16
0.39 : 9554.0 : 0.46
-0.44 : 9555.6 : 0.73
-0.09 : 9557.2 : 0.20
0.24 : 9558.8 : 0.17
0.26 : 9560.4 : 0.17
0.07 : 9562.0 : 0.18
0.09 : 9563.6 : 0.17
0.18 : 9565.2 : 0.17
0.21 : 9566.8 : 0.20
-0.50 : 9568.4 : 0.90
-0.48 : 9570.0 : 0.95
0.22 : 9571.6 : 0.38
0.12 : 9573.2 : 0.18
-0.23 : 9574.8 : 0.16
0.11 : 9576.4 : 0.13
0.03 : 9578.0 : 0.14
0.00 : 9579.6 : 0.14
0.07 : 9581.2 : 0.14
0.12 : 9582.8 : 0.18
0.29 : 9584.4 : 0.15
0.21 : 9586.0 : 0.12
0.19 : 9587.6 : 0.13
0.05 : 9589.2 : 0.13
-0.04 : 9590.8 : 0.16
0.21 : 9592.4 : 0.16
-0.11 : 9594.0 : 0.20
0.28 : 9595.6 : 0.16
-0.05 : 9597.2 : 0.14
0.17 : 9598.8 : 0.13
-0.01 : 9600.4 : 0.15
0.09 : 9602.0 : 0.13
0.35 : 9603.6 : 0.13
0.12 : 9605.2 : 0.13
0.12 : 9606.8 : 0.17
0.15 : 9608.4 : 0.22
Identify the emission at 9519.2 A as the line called [O III]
